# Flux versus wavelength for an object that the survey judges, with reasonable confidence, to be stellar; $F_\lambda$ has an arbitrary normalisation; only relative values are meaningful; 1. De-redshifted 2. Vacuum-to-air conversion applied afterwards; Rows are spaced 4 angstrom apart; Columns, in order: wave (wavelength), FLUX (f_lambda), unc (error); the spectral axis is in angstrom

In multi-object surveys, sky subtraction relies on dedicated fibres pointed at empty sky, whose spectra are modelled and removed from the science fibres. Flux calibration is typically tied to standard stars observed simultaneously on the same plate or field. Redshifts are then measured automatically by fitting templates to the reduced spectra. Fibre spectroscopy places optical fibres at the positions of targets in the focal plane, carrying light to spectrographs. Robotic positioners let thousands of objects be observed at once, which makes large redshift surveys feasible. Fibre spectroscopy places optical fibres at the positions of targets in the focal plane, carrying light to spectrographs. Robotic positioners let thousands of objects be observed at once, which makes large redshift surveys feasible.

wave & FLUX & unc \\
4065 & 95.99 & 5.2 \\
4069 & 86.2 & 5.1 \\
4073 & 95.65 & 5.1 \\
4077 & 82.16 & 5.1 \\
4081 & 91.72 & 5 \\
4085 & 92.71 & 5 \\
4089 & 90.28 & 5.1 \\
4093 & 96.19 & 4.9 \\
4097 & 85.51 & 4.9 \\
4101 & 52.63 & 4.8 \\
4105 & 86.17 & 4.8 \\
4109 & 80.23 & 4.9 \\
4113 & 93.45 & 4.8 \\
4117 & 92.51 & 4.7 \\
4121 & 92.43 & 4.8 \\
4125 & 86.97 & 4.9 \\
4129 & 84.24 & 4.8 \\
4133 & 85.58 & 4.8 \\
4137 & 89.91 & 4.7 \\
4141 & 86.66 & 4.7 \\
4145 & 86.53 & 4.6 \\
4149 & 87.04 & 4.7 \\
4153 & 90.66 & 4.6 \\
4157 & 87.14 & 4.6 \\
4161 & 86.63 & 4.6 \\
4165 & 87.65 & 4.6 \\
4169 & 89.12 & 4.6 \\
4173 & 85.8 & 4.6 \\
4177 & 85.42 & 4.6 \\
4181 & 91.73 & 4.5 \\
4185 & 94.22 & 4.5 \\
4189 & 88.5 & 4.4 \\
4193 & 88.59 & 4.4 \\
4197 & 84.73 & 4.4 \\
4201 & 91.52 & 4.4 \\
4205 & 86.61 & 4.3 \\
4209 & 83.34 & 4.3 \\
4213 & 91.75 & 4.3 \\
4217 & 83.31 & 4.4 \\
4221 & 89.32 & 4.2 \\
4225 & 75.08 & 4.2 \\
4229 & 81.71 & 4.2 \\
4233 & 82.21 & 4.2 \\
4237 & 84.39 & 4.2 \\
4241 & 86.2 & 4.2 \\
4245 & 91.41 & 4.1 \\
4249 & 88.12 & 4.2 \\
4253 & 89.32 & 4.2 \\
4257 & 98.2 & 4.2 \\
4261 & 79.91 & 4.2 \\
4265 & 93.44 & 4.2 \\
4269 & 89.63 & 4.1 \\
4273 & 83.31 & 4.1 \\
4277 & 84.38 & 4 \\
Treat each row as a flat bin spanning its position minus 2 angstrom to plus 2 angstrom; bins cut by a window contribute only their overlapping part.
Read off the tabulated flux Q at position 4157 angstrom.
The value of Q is 87.14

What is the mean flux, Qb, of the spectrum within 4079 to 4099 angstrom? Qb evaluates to 91.3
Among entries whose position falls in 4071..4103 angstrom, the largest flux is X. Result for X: 96.19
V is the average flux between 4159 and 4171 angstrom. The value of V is 87.8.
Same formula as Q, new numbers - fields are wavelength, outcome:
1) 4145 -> 86.53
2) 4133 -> 85.58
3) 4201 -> 91.52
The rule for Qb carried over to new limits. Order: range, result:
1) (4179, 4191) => 91.5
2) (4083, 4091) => 91.5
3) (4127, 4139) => 86.6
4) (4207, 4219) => 86.1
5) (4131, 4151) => 87.1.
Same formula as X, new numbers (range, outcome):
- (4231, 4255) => 91.41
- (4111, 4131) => 93.45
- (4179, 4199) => 94.22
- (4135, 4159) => 90.66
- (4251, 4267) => 98.2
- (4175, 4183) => 91.73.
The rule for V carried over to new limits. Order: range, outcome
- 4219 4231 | 82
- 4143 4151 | 86.8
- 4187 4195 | 88.5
